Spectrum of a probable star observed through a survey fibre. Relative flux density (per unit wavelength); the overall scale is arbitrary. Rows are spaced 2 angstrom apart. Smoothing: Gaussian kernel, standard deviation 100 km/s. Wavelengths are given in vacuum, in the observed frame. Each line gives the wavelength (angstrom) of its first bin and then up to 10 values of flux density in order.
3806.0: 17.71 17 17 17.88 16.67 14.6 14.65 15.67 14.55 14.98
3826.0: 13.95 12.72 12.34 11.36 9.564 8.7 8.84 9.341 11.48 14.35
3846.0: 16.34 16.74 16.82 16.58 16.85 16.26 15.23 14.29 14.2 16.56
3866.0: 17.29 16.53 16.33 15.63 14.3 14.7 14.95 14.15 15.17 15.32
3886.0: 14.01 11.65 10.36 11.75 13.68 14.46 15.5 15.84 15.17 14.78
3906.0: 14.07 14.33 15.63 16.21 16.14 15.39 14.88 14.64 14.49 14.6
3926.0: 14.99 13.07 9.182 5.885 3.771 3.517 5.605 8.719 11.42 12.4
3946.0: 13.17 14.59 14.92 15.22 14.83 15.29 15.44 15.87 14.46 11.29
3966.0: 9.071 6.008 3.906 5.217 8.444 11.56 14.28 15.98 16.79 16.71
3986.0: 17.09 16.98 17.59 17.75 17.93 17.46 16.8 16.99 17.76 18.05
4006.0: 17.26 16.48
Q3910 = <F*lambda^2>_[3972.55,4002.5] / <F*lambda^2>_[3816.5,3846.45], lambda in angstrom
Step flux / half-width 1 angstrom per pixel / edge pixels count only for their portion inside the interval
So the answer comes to 1.4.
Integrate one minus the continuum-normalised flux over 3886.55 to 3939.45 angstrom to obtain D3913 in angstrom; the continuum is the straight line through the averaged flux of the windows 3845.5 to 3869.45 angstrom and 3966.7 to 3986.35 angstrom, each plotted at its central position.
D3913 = 5.06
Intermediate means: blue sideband 16.1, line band 12.7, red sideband 11.4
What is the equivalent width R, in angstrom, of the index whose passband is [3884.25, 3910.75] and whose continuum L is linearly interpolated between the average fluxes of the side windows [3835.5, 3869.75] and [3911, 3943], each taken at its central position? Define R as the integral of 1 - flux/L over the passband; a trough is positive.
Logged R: -2.75 angstrom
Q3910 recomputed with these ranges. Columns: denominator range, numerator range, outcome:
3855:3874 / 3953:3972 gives 0.76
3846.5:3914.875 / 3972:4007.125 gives 1.12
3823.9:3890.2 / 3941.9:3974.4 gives 0.89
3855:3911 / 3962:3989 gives 0.85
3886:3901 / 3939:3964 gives 1.06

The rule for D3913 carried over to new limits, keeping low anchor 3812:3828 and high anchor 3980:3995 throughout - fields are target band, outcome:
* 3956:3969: 3.53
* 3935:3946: 5.19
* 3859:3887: 0.84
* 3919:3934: 4.17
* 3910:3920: 0.43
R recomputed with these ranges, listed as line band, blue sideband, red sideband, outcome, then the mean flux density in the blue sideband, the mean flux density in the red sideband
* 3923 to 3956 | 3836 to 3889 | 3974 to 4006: 9.66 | 14.7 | 16.4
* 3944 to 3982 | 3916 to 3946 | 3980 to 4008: 4.16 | 10.8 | 17.2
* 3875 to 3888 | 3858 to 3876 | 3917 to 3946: -0.03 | 15.6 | 10.6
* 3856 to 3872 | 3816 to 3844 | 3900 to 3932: -3.29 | 12.3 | 14.3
